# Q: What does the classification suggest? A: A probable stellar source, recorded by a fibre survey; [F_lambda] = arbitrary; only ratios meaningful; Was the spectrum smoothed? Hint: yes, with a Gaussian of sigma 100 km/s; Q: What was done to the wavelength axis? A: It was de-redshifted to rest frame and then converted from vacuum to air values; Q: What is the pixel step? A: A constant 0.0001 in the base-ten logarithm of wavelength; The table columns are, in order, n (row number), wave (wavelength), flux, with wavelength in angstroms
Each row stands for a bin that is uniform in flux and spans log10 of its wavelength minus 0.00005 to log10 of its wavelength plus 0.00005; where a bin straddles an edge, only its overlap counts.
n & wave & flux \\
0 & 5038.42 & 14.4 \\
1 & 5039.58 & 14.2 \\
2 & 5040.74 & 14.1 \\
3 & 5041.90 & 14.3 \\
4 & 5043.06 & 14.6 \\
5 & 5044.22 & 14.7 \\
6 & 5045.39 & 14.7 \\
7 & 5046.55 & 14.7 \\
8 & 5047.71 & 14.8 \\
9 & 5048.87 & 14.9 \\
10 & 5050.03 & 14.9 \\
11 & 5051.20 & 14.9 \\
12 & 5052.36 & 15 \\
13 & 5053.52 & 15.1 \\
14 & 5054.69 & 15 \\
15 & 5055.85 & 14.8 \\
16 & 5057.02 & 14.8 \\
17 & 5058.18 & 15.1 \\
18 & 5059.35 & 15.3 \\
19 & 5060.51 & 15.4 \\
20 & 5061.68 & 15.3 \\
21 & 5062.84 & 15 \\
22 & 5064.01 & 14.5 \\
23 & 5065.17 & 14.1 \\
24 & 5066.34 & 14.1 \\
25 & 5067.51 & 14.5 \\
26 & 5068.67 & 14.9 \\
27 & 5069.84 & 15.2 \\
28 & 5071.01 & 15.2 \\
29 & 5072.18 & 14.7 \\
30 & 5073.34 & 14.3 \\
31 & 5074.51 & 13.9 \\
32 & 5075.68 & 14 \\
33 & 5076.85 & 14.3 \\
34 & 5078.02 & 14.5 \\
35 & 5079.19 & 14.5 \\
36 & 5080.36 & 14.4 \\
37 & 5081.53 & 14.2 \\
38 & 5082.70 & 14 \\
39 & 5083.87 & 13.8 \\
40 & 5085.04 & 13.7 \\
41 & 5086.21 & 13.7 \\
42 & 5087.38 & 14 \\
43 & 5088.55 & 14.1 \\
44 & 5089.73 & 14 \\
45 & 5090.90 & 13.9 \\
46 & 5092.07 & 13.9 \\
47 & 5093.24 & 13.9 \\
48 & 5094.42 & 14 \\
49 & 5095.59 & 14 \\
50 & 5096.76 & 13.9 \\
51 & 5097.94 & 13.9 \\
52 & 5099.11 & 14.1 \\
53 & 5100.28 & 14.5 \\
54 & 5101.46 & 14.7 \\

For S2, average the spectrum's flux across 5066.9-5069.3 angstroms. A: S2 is 14.7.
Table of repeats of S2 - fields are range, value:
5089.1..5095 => 13.9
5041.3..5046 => 14.6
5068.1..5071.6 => 15.1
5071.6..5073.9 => 14.6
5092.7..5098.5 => 13.9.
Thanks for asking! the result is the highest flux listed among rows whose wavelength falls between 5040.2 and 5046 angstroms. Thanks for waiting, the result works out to 14.7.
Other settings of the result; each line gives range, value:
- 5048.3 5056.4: 15.1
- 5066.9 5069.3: 14.9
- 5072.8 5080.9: 14.5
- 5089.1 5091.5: 14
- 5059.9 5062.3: 15.4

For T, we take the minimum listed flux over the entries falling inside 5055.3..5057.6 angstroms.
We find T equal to 14.8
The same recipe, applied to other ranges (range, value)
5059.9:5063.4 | 15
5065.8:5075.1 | 13.9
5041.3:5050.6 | 14.3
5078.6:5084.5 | 13.8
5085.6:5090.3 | 13.7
